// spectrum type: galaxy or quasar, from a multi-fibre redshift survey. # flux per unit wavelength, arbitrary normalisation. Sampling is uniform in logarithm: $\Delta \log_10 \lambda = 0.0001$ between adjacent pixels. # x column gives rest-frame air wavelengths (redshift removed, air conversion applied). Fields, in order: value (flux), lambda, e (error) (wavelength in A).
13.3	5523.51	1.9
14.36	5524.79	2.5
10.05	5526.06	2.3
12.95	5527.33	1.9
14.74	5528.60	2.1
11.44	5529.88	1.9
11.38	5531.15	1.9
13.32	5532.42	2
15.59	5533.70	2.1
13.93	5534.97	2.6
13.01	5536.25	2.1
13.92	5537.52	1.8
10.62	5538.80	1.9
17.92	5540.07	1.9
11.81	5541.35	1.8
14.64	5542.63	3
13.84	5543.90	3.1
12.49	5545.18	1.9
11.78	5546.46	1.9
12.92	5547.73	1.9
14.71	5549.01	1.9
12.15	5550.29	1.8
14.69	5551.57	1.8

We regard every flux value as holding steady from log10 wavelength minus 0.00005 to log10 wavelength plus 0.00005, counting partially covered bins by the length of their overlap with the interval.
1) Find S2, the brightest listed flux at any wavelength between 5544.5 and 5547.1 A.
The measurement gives 12.49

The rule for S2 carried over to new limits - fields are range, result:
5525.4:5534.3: 15.59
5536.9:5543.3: 17.92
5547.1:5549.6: 14.71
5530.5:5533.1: 13.32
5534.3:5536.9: 13.93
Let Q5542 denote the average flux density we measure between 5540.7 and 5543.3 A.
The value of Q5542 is 13.2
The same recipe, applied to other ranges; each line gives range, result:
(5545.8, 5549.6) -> 13.1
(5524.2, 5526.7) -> 12.2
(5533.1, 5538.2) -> 14.1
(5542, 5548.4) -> 13.1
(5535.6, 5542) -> 13.4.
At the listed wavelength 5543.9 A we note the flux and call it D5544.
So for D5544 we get 13.84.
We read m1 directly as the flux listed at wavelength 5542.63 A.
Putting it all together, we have 14.64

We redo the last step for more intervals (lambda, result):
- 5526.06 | 10.05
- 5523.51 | 13.3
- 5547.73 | 12.92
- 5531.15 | 11.38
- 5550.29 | 12.15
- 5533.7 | 15.59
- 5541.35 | 11.81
